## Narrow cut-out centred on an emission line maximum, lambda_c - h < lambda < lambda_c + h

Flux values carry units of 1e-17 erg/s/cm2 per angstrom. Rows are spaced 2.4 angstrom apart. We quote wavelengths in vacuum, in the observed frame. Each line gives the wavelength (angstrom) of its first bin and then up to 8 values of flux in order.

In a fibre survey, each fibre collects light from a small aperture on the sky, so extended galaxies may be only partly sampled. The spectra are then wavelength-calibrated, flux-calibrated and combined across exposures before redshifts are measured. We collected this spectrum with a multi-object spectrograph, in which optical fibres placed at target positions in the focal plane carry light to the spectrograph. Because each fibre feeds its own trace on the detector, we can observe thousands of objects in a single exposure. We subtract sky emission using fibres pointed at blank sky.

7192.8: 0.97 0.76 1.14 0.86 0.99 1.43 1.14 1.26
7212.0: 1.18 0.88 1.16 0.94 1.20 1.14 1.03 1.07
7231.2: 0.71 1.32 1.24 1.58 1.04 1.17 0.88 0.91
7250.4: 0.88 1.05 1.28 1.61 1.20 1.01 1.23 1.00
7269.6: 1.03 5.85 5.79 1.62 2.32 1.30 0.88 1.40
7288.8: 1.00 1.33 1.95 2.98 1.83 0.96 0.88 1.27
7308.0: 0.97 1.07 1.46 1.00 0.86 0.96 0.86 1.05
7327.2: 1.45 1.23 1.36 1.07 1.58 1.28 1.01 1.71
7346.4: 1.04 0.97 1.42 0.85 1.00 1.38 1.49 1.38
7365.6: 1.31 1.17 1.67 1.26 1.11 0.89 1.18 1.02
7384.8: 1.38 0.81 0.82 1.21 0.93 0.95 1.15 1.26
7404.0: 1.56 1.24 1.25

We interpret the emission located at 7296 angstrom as [N II] 6583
